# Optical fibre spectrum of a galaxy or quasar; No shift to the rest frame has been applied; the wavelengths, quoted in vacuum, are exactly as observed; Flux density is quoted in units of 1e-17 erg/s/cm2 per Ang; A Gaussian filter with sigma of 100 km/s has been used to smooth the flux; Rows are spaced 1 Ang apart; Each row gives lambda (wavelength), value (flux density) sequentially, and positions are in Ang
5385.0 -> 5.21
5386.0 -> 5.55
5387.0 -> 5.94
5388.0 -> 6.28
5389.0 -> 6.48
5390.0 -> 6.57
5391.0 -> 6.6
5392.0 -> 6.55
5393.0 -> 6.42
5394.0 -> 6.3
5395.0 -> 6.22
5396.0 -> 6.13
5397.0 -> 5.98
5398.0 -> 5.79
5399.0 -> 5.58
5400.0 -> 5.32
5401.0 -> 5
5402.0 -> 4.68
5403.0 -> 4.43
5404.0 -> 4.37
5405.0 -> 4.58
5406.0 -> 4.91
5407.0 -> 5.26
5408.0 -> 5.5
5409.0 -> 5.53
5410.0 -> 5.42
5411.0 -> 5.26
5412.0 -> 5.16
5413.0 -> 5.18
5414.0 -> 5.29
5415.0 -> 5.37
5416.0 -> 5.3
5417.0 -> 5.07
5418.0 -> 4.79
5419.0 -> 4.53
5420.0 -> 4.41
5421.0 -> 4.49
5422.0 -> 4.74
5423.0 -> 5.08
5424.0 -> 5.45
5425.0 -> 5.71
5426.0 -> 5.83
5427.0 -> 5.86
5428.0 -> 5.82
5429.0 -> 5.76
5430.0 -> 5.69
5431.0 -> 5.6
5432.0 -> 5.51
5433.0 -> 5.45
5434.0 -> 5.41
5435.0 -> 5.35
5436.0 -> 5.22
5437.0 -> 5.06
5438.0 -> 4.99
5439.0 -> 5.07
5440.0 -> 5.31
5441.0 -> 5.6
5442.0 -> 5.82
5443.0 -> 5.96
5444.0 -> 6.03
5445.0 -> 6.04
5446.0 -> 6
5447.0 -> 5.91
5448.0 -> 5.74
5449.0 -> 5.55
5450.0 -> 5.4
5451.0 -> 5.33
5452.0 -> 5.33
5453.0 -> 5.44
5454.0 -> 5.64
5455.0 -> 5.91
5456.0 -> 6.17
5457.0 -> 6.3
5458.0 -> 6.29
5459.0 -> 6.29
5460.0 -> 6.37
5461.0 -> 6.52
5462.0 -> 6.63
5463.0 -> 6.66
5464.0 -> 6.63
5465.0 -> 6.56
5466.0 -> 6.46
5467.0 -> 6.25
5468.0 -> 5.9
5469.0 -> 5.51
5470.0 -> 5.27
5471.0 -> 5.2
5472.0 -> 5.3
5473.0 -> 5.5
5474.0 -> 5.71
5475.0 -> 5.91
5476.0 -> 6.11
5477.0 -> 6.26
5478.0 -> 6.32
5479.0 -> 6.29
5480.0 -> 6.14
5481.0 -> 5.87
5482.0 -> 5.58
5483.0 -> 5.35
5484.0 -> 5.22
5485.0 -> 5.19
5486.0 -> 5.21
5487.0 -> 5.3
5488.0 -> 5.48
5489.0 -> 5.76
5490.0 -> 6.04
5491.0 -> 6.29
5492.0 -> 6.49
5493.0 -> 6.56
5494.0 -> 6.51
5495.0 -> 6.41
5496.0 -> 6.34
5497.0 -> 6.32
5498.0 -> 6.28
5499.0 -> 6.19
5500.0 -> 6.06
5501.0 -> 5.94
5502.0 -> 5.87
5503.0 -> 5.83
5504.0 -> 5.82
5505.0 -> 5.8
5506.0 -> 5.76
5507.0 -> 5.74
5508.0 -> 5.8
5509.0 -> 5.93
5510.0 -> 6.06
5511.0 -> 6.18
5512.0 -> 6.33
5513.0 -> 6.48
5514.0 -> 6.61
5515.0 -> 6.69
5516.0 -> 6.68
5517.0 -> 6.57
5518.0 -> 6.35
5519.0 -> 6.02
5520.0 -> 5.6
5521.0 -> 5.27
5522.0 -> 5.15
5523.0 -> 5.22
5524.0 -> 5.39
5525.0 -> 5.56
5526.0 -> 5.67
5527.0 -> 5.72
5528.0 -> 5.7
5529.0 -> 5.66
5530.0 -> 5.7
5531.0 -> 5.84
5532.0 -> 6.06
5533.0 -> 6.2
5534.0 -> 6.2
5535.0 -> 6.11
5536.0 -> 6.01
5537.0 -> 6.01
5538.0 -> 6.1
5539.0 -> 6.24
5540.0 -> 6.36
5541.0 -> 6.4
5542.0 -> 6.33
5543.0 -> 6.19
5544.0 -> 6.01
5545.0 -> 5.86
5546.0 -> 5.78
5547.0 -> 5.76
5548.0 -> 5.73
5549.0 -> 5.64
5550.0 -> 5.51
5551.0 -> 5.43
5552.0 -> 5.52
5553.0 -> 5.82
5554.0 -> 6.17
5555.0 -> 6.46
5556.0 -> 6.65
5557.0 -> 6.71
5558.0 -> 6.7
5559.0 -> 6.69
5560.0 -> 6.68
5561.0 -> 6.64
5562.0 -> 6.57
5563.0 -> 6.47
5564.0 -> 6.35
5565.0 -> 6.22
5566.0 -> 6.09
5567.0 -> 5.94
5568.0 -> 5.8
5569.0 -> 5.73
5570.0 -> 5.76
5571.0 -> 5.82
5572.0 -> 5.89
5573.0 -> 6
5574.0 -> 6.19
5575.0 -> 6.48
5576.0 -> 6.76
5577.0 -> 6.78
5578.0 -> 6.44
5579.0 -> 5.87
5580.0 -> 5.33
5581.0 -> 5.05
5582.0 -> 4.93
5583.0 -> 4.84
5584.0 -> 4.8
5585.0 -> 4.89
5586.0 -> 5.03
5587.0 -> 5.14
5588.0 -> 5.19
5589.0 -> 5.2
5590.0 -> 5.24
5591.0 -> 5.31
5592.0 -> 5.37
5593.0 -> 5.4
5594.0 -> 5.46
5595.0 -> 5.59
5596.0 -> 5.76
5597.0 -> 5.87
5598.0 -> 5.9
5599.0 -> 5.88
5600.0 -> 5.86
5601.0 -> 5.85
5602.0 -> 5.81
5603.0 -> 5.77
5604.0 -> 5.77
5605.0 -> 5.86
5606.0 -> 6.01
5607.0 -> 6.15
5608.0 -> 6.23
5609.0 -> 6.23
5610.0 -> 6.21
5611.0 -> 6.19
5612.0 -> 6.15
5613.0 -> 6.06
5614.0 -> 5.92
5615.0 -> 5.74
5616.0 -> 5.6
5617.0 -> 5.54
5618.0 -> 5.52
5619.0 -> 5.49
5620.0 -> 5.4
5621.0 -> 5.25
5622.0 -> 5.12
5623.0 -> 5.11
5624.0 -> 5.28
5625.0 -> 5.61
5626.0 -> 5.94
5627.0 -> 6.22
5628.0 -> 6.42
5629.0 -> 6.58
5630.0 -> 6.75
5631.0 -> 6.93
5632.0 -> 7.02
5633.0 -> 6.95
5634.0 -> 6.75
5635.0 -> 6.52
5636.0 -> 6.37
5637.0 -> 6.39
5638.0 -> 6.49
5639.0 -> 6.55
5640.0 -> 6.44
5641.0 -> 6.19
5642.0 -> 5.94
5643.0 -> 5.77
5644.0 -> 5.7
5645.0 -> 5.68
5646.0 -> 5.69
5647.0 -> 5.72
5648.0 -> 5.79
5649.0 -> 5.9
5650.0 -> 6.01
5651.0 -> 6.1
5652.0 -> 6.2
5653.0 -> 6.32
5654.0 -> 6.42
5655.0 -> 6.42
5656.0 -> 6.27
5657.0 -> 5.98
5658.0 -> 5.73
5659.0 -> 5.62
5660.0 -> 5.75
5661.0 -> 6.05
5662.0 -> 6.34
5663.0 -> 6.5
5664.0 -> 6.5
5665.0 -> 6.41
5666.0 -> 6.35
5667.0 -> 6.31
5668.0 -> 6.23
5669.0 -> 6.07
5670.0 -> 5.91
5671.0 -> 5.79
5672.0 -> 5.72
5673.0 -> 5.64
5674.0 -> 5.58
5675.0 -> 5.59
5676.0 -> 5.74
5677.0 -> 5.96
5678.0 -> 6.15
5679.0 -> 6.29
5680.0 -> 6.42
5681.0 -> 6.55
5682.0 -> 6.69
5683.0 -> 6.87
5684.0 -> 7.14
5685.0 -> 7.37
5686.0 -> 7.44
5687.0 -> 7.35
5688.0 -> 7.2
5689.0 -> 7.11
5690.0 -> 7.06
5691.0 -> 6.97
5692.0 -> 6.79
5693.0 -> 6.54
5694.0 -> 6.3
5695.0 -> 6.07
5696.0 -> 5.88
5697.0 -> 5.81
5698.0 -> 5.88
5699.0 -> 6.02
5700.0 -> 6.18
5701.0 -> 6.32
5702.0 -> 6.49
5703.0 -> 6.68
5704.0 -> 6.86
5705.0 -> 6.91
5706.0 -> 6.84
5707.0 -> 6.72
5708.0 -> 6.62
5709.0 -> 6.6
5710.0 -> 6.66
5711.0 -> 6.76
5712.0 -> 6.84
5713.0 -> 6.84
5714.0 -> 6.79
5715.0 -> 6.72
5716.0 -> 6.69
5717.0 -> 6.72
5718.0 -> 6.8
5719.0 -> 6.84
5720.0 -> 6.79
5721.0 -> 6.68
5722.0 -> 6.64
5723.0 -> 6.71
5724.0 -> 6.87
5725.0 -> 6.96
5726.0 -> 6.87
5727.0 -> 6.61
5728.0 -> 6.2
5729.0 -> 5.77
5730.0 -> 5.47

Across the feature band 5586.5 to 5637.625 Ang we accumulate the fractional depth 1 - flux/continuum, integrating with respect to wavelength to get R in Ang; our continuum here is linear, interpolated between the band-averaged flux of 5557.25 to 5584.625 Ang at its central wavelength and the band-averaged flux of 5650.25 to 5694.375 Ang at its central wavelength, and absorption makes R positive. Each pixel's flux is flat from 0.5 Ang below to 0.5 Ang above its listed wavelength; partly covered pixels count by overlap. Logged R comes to 2.4 Ang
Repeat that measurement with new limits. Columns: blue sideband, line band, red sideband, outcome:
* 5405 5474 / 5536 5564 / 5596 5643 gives -1.5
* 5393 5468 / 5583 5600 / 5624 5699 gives 1.9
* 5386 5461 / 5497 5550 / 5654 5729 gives -0.7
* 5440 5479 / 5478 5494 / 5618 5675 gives 0.4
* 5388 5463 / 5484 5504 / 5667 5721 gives -0.6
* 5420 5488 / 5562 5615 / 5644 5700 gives 2.2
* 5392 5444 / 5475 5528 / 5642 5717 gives -2.6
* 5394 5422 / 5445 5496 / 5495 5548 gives -2.7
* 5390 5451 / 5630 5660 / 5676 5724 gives 0.9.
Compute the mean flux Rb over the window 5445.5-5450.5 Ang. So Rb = 5.72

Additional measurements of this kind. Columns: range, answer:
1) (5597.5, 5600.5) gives 5.88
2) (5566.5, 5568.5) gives 5.87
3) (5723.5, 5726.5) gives 6.9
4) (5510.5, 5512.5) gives 6.25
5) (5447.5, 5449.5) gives 5.64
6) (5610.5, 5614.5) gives 6.08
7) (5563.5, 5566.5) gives 6.22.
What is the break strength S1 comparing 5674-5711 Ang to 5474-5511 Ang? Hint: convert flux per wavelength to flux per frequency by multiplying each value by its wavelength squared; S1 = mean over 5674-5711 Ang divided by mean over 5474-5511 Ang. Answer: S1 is 1.2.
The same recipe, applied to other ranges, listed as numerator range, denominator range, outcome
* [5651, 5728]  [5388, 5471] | 1.26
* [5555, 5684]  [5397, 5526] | 1.11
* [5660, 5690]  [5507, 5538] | 1.13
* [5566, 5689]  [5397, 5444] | 1.23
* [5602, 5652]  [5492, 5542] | 1.04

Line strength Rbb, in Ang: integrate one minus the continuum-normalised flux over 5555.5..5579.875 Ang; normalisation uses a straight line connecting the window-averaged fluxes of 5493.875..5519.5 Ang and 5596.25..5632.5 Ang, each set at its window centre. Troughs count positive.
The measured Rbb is -1.0 Ang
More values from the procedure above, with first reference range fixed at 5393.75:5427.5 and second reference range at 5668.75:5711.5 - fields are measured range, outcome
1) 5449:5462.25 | -1.2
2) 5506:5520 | -1.3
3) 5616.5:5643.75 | 0.5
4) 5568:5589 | 1.2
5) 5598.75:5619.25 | 0.7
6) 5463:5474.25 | -0.8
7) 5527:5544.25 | -0.8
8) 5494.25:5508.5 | -1.0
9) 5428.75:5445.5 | -0.5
